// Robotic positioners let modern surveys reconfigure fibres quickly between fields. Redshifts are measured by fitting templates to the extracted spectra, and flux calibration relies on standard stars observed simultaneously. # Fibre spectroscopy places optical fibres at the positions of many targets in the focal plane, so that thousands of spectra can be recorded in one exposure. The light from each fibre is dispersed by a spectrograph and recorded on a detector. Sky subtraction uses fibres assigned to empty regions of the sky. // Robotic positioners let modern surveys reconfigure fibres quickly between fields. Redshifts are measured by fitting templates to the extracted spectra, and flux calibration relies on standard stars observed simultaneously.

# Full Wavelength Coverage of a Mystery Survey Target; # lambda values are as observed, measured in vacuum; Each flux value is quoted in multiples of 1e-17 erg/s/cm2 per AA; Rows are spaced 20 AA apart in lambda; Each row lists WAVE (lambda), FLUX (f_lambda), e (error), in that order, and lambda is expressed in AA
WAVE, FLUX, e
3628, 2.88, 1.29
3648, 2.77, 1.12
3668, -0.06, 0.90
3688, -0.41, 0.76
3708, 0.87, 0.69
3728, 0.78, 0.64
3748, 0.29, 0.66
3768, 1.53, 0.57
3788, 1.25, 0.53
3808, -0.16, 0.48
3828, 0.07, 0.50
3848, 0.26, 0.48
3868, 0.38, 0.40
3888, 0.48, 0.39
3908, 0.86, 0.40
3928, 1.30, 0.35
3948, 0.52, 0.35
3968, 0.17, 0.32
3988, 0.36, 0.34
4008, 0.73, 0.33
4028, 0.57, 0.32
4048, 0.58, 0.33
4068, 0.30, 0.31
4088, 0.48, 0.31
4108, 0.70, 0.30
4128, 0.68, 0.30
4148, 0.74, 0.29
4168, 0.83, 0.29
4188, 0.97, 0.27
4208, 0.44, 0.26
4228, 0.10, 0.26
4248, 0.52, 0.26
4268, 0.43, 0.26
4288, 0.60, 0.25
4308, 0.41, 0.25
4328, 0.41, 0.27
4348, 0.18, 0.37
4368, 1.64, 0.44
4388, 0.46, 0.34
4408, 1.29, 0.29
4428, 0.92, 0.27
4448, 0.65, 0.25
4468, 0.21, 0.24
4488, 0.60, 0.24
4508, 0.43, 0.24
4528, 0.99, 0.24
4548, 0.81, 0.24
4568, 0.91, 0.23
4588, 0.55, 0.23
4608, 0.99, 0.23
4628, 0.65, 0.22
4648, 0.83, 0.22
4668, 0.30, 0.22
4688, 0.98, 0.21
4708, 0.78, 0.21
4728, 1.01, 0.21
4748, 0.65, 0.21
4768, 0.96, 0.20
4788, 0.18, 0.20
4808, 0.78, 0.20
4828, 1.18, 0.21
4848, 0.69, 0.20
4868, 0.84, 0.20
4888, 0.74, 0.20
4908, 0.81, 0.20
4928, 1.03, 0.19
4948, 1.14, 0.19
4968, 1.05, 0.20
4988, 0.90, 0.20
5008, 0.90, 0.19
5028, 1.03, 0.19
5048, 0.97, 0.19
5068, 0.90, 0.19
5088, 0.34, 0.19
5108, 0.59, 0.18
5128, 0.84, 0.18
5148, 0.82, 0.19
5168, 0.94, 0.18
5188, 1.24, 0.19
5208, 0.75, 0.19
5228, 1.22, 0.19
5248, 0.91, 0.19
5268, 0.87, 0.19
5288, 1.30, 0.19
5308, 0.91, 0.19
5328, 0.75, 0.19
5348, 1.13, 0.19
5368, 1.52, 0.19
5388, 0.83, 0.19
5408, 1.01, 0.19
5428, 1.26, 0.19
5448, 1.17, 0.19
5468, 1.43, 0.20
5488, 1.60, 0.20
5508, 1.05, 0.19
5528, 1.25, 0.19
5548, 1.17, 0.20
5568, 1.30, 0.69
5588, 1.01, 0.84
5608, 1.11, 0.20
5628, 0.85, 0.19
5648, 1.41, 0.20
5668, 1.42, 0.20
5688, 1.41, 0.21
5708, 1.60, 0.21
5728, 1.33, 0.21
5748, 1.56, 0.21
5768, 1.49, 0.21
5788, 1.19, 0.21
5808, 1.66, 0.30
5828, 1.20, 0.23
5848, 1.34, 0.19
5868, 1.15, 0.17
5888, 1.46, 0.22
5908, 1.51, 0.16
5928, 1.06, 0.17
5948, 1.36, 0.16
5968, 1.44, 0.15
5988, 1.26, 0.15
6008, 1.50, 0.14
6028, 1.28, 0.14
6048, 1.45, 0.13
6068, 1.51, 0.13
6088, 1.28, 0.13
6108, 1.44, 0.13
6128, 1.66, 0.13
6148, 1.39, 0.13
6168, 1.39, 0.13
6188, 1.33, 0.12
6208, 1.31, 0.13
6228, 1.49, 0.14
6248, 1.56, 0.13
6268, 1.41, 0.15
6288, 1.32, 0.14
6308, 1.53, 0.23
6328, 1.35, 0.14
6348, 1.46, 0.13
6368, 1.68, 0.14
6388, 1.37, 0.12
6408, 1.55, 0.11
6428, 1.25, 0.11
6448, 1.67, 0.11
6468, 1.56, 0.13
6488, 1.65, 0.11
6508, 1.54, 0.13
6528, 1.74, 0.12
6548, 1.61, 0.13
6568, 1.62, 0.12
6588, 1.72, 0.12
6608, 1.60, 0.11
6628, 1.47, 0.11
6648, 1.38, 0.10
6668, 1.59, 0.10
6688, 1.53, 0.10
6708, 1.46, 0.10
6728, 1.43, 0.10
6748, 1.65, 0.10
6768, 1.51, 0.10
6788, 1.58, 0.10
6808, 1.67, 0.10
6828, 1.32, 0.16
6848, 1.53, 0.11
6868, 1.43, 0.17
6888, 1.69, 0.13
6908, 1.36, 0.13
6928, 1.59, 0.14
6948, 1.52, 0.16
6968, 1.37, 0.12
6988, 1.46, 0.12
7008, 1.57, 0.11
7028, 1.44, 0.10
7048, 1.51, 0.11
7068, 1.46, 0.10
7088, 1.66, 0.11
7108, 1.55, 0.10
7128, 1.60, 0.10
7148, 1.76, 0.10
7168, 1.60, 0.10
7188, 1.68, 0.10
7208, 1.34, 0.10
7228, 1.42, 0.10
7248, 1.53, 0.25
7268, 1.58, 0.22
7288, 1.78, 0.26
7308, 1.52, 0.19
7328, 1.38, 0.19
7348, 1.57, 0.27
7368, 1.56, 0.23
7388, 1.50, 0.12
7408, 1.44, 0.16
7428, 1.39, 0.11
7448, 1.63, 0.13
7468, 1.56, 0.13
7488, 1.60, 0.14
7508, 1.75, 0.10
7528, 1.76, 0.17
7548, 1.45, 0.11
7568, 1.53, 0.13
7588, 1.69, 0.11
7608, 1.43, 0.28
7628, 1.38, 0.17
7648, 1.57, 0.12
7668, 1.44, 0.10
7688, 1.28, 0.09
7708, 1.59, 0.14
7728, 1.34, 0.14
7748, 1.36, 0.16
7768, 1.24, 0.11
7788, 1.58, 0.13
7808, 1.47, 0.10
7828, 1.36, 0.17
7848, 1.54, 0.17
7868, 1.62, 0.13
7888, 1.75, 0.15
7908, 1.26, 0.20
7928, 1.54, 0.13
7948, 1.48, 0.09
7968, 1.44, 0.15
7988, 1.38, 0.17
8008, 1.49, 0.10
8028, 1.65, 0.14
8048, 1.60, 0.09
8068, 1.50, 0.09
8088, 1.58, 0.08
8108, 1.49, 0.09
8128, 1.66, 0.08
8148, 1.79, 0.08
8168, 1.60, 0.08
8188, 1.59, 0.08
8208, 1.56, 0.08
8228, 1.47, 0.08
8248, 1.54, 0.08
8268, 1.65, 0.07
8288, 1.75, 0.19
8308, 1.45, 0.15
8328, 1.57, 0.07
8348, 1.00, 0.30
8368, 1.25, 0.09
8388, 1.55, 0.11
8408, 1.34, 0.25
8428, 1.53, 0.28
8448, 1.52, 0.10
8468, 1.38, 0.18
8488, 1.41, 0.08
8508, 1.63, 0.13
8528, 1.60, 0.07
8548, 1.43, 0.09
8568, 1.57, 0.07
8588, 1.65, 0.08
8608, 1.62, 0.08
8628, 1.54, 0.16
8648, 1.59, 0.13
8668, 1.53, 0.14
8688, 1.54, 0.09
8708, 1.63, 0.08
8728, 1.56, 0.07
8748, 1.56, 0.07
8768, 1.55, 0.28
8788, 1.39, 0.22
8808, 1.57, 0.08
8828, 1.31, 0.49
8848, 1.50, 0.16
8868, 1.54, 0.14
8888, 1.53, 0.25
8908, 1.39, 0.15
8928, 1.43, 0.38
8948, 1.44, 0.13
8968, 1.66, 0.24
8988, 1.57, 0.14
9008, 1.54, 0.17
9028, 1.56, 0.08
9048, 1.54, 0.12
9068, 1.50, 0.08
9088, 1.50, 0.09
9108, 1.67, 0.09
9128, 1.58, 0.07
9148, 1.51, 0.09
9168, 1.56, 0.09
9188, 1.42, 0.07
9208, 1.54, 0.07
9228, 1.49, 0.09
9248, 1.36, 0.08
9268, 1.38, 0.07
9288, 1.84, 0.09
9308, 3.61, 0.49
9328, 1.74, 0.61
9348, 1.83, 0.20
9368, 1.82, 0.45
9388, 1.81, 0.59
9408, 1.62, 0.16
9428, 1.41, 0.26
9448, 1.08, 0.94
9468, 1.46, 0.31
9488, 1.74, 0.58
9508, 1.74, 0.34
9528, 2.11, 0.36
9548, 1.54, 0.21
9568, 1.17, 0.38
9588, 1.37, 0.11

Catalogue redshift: 0.418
